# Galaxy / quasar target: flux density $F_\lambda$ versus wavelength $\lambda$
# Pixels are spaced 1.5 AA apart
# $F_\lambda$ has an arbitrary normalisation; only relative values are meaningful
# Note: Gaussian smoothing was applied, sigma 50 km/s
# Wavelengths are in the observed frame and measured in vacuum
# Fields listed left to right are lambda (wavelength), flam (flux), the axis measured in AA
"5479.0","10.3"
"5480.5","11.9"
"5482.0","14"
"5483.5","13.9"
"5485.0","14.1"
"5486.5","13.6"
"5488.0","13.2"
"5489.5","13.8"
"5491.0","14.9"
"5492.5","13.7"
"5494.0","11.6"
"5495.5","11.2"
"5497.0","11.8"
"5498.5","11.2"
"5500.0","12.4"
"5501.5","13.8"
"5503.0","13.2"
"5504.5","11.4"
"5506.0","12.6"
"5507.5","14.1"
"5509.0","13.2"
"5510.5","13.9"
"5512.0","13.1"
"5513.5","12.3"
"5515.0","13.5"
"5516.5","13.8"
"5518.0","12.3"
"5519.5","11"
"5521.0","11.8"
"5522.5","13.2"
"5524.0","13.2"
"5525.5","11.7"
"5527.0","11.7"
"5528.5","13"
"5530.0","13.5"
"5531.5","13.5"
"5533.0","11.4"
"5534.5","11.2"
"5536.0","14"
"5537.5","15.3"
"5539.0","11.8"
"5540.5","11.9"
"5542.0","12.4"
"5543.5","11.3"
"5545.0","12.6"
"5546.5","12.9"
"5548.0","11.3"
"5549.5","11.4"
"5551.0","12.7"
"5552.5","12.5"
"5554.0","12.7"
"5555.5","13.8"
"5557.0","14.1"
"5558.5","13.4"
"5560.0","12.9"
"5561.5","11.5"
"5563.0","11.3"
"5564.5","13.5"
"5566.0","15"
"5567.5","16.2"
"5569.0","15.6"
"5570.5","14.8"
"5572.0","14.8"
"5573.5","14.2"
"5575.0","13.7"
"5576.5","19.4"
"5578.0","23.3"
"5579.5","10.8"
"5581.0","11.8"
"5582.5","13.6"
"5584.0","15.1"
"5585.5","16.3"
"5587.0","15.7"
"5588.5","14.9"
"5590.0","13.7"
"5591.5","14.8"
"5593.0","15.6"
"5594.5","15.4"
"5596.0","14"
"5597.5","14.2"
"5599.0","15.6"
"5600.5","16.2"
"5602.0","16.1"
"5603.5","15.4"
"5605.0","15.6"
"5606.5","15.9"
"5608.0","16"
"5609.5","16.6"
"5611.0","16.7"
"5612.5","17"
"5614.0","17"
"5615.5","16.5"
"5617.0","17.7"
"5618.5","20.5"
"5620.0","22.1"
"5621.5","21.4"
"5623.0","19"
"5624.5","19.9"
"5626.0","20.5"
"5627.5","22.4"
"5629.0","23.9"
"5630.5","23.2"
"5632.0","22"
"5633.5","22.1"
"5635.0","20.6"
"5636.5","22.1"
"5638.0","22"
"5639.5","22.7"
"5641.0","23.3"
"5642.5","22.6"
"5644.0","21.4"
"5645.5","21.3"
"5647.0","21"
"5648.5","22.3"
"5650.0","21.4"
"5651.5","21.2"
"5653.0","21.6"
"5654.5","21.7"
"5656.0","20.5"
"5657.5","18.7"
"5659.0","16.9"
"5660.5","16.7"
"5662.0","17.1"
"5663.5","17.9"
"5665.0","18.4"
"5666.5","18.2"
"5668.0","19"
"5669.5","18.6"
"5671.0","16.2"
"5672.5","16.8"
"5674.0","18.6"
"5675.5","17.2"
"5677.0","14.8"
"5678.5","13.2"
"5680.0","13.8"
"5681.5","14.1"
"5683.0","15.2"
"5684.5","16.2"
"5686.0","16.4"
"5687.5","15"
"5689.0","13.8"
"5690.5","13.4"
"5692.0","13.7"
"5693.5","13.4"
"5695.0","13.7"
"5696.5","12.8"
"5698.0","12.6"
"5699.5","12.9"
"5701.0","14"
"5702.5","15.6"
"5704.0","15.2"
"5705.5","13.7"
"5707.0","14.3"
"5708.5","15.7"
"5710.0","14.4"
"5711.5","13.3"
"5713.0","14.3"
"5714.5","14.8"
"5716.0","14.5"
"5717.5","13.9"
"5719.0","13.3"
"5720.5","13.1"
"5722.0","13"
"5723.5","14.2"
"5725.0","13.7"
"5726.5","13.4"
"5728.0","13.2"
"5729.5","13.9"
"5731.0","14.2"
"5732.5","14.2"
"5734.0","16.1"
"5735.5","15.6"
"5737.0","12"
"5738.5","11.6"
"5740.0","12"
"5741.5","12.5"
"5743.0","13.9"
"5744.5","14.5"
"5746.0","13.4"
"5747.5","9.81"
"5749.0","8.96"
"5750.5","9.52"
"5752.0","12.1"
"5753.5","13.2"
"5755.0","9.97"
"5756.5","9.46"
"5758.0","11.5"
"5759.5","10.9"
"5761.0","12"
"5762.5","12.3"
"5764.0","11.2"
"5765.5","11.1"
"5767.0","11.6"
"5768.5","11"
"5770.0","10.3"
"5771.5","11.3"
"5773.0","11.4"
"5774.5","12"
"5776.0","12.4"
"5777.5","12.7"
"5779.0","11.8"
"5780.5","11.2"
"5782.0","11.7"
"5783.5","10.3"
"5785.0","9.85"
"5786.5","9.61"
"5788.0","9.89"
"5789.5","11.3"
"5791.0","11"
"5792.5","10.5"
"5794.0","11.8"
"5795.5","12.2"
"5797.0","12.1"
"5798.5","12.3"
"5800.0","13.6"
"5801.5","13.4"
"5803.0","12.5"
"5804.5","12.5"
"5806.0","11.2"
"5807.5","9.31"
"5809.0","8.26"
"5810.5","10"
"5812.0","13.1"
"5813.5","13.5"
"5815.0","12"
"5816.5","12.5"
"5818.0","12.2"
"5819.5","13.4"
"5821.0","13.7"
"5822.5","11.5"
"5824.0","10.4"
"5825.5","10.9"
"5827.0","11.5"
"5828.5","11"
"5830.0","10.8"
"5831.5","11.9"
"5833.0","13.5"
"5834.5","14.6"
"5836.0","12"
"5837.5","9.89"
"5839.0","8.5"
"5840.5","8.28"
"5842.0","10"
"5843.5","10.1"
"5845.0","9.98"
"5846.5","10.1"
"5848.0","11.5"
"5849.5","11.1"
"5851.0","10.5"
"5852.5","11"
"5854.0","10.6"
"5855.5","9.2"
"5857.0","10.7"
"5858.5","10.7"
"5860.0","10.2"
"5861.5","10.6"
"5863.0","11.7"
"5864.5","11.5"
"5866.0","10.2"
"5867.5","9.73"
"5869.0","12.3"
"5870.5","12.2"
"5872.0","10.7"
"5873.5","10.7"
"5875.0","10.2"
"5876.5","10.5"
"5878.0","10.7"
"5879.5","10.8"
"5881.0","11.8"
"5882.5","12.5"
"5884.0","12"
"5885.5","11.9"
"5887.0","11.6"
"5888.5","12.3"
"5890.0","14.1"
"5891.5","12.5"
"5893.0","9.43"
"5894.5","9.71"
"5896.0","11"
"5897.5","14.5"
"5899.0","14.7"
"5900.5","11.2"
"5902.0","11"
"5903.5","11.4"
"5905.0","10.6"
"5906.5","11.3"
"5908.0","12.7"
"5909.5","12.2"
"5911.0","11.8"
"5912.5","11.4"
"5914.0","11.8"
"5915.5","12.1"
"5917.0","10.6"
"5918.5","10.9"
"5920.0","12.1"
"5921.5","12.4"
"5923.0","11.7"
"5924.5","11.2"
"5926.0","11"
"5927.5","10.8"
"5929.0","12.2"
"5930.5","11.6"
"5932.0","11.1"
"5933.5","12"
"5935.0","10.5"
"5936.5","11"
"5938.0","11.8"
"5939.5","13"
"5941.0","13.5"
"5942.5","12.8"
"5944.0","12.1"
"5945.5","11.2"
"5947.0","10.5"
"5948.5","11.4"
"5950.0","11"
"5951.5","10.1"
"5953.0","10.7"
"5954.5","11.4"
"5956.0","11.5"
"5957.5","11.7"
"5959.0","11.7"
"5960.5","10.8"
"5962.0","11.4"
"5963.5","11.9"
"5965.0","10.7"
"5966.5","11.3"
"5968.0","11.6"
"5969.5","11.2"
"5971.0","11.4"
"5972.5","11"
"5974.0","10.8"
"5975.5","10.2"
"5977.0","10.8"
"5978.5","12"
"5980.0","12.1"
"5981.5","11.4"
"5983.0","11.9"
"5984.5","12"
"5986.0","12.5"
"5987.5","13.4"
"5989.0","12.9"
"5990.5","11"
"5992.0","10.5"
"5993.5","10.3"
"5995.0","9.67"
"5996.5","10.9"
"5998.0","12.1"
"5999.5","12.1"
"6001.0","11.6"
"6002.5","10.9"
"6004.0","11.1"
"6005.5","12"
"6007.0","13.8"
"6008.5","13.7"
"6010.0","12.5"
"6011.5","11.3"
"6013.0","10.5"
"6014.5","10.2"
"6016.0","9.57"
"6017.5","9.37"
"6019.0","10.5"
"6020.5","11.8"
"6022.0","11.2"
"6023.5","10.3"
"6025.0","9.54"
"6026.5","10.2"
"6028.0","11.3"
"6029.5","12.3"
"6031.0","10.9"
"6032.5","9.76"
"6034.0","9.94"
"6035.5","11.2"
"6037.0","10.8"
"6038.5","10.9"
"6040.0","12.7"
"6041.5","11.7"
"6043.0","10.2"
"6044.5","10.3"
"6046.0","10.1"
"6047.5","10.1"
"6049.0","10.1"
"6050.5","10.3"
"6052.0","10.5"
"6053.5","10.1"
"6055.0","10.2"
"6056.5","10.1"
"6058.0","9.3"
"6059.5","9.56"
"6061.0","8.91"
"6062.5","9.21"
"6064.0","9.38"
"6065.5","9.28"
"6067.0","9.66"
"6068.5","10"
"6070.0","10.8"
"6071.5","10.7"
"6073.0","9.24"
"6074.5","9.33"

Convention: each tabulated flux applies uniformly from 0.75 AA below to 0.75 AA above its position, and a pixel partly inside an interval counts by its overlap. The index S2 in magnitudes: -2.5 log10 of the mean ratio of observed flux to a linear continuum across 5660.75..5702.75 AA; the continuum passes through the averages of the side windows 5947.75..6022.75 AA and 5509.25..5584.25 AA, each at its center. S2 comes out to -0.21 mag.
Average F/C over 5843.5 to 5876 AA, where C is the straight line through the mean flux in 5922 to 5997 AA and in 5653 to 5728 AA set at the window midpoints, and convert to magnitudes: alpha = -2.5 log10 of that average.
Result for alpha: 0.20 mag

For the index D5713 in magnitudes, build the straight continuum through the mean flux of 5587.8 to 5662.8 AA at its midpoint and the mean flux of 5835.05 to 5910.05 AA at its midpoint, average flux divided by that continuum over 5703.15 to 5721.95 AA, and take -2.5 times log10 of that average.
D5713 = 0.14 mag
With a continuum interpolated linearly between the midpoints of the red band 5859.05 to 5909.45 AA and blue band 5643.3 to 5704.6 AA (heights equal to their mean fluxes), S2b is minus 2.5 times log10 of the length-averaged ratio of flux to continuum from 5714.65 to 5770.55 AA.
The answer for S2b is 0.21 mag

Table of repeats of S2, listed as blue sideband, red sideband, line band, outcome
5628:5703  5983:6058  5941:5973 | 0.09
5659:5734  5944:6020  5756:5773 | 0.25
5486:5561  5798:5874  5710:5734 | -0.18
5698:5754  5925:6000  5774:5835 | 0.10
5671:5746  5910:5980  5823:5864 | 0.17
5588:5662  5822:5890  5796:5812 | 0.11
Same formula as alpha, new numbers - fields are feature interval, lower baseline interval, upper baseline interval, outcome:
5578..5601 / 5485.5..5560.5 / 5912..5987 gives -0.18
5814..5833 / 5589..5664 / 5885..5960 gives 0.18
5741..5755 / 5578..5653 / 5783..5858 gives 0.16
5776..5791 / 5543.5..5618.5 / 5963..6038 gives 0.19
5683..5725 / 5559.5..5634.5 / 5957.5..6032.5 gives 0.08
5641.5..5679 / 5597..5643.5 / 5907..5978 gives -0.04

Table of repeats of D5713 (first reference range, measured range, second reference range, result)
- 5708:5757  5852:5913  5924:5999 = 0.06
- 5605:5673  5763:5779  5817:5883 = 0.23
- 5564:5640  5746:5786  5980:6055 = 0.31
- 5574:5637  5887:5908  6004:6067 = 0.08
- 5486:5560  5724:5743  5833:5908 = -0.15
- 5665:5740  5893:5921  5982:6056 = 0.06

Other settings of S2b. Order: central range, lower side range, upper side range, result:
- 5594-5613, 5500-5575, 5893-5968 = -0.23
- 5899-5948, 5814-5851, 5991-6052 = -0.05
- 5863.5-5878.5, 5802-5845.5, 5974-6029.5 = 0.05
